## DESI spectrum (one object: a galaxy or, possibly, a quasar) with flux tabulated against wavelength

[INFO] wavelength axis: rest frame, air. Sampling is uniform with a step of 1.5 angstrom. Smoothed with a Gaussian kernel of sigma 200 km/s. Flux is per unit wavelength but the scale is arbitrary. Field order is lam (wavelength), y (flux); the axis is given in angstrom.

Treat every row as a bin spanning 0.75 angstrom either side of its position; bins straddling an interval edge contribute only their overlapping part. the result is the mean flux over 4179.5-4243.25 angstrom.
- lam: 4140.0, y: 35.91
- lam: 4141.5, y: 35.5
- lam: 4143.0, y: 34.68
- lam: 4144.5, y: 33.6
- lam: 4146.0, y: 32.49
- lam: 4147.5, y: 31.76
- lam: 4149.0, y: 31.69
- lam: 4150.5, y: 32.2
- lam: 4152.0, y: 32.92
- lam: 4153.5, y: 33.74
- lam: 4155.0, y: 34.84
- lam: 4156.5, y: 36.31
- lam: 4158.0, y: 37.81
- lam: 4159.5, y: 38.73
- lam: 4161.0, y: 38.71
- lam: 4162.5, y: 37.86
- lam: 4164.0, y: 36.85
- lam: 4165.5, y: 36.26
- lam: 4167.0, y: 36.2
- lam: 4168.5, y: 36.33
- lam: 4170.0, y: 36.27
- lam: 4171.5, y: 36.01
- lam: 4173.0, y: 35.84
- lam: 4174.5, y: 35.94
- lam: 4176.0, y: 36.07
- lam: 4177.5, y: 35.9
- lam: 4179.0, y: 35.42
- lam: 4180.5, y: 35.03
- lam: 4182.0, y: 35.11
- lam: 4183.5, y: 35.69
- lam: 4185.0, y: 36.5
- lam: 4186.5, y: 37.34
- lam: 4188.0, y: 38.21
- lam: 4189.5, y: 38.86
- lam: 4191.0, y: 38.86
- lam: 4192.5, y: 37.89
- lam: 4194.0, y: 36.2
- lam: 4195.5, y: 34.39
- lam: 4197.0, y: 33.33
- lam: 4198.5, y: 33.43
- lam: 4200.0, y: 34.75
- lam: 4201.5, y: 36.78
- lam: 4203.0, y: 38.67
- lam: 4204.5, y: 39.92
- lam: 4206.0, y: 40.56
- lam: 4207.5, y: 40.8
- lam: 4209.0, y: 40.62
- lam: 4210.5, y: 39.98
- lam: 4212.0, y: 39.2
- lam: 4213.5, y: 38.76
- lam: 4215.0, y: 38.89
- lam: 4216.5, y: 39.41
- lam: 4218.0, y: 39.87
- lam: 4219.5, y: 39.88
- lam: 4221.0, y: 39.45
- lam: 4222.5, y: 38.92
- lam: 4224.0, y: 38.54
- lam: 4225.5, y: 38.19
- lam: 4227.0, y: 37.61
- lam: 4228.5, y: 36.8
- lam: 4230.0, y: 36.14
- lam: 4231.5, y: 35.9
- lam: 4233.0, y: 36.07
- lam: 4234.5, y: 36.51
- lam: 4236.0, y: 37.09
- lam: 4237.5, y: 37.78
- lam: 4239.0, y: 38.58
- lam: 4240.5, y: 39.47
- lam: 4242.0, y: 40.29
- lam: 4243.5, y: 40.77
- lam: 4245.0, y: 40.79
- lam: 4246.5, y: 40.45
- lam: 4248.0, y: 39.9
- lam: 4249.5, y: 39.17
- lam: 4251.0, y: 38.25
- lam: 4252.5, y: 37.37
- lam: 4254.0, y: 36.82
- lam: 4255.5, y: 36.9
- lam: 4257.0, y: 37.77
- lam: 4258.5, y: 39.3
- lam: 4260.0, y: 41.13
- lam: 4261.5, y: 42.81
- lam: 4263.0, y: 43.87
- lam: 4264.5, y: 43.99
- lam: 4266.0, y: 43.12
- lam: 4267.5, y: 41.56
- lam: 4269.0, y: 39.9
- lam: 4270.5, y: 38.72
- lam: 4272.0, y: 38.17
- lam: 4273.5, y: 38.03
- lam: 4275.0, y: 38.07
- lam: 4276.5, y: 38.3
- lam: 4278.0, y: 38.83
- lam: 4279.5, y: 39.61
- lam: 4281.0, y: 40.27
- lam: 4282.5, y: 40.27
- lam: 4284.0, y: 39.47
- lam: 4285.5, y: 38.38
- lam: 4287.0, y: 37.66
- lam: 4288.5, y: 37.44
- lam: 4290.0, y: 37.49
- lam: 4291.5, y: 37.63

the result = 37.8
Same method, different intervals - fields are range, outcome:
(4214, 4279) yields 39.1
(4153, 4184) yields 36.3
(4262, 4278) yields 40.3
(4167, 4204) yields 36.2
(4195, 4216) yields 37.9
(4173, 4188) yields 36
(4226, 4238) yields 36.7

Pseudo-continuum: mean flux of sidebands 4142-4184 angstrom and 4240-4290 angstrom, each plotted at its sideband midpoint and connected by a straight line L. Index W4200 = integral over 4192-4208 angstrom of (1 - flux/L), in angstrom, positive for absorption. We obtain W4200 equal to 0.0 angstrom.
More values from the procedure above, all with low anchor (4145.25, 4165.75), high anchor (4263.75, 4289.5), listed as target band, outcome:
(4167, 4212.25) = -0.7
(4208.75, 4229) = -0.9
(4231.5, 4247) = -0.2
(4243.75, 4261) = -0.2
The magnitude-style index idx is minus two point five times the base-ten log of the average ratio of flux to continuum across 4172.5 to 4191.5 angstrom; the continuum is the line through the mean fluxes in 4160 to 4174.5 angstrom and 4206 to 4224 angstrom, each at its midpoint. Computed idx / 0.03 mag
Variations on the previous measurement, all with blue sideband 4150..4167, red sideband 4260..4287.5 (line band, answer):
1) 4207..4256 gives 0.00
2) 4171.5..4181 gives 0.03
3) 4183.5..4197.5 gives 0.01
